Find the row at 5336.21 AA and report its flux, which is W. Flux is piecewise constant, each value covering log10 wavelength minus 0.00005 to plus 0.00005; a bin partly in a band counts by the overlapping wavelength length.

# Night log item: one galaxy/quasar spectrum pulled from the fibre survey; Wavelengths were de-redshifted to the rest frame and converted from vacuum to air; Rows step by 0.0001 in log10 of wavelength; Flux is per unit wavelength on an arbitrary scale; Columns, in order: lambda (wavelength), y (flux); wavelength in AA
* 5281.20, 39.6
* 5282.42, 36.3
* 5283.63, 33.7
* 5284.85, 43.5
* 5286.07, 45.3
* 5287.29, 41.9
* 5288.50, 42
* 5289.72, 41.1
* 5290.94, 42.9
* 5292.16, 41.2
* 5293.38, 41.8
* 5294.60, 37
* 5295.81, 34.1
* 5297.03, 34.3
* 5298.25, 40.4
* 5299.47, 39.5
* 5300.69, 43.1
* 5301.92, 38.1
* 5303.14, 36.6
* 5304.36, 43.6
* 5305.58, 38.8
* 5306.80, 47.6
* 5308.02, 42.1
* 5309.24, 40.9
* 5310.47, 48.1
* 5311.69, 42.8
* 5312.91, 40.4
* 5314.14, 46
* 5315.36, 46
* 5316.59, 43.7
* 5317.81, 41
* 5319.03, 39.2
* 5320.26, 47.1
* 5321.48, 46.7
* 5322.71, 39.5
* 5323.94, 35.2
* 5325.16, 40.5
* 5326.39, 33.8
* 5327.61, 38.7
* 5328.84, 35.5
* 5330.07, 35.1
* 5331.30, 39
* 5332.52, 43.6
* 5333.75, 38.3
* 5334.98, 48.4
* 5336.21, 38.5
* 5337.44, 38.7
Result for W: 38.5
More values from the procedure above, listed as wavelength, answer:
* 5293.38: 41.8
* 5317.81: 41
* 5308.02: 42.1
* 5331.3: 39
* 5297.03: 34.3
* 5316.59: 43.7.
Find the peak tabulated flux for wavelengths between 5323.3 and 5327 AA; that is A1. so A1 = 40.5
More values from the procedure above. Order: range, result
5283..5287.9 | 45.3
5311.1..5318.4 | 46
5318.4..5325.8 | 47.1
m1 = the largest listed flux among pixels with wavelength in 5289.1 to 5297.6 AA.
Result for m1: 42.9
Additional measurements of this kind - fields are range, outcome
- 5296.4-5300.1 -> 40.4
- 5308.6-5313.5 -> 48.1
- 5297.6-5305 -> 43.6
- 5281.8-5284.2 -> 36.3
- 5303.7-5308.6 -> 47.6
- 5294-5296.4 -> 37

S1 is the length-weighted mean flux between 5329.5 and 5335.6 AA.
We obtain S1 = 40.9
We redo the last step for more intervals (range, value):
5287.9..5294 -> 41.7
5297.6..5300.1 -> 39.9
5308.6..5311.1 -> 44.4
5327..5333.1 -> 38.4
